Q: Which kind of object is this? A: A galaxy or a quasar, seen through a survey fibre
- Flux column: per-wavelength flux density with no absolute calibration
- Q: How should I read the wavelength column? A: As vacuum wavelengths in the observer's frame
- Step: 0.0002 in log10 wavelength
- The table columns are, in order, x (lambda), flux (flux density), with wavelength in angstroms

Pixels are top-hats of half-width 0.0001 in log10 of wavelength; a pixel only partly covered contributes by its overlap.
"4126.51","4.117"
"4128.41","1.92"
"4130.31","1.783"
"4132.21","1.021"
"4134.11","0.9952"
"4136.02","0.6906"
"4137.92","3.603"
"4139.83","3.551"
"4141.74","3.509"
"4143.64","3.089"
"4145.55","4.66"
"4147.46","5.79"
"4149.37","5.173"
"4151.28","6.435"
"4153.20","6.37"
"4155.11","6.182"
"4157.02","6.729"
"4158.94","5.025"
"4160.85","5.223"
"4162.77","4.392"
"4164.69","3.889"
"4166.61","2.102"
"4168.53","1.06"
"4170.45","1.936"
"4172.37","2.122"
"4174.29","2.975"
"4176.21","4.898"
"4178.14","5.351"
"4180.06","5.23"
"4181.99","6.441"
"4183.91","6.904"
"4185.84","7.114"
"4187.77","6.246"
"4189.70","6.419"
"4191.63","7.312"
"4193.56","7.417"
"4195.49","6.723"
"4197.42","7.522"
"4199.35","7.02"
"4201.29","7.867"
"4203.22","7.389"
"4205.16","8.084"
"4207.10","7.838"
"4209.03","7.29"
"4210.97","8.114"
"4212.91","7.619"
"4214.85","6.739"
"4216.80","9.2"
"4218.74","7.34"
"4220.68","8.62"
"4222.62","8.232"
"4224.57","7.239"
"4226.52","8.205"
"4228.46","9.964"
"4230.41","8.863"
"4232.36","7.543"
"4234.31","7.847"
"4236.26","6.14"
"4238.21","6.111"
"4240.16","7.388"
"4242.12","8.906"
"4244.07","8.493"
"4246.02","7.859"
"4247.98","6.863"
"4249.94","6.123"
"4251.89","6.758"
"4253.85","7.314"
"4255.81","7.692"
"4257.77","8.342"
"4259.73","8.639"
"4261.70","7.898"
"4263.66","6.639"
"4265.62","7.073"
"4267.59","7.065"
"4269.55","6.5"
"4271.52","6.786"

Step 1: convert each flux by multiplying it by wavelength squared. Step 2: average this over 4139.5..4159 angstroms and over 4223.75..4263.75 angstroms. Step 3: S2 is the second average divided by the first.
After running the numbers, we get 1.5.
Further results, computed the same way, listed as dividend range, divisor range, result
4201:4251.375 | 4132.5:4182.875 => 1.96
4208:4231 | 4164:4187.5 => 1.95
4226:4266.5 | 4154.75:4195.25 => 1.58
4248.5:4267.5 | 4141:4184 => 1.69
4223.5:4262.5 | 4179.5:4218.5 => 1.09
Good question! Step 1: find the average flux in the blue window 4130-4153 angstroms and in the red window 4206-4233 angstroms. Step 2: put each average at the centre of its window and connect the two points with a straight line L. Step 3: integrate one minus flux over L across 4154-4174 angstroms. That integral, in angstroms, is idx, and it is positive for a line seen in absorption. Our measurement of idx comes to 3.43 angstroms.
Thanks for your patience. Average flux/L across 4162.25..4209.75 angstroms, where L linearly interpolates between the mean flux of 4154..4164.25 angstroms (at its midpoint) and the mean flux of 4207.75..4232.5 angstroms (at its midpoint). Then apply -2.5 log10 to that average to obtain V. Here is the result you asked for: 0.19 mag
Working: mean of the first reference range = 5.44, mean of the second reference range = 8.09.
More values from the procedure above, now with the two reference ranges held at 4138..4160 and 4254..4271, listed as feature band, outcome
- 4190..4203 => -0.196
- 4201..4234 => -0.225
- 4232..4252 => -0.041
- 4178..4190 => -0.086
